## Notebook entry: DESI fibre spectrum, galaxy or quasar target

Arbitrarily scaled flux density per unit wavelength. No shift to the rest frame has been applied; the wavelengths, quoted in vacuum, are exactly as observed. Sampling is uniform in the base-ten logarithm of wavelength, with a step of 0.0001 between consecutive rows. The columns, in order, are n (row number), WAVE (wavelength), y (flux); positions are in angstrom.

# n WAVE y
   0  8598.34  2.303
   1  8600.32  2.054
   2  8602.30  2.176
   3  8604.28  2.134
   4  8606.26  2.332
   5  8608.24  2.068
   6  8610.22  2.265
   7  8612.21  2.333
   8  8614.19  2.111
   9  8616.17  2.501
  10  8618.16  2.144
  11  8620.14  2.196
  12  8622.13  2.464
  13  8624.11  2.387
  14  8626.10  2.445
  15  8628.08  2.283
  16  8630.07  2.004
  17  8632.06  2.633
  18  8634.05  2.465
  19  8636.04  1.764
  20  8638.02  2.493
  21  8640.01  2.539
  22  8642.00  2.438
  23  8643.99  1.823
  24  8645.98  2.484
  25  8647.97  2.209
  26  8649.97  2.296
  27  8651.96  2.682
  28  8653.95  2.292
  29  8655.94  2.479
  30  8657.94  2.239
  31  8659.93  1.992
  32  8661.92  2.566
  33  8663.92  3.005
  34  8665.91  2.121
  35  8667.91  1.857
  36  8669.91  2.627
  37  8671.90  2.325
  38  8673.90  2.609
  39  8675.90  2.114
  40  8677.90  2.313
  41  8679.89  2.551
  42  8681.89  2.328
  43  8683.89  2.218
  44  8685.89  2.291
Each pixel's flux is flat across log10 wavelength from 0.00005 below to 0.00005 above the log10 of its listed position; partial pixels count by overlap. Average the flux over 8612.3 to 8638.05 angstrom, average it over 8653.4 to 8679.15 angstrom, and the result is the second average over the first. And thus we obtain 1.03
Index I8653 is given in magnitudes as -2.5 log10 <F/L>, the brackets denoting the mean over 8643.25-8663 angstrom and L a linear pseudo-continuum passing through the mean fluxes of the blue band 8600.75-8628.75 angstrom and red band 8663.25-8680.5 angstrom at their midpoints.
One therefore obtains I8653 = 0.01 mag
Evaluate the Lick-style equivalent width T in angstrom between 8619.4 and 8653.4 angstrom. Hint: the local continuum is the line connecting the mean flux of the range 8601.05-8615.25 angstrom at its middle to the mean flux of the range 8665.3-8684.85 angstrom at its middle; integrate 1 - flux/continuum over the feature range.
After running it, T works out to -1.2 angstrom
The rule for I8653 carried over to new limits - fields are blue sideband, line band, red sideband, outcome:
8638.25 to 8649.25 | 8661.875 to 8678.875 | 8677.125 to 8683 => 0.00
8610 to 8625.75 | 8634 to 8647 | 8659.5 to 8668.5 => 0.02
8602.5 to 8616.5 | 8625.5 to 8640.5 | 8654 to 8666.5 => 0.00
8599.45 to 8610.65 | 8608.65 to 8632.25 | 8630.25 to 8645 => -0.03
